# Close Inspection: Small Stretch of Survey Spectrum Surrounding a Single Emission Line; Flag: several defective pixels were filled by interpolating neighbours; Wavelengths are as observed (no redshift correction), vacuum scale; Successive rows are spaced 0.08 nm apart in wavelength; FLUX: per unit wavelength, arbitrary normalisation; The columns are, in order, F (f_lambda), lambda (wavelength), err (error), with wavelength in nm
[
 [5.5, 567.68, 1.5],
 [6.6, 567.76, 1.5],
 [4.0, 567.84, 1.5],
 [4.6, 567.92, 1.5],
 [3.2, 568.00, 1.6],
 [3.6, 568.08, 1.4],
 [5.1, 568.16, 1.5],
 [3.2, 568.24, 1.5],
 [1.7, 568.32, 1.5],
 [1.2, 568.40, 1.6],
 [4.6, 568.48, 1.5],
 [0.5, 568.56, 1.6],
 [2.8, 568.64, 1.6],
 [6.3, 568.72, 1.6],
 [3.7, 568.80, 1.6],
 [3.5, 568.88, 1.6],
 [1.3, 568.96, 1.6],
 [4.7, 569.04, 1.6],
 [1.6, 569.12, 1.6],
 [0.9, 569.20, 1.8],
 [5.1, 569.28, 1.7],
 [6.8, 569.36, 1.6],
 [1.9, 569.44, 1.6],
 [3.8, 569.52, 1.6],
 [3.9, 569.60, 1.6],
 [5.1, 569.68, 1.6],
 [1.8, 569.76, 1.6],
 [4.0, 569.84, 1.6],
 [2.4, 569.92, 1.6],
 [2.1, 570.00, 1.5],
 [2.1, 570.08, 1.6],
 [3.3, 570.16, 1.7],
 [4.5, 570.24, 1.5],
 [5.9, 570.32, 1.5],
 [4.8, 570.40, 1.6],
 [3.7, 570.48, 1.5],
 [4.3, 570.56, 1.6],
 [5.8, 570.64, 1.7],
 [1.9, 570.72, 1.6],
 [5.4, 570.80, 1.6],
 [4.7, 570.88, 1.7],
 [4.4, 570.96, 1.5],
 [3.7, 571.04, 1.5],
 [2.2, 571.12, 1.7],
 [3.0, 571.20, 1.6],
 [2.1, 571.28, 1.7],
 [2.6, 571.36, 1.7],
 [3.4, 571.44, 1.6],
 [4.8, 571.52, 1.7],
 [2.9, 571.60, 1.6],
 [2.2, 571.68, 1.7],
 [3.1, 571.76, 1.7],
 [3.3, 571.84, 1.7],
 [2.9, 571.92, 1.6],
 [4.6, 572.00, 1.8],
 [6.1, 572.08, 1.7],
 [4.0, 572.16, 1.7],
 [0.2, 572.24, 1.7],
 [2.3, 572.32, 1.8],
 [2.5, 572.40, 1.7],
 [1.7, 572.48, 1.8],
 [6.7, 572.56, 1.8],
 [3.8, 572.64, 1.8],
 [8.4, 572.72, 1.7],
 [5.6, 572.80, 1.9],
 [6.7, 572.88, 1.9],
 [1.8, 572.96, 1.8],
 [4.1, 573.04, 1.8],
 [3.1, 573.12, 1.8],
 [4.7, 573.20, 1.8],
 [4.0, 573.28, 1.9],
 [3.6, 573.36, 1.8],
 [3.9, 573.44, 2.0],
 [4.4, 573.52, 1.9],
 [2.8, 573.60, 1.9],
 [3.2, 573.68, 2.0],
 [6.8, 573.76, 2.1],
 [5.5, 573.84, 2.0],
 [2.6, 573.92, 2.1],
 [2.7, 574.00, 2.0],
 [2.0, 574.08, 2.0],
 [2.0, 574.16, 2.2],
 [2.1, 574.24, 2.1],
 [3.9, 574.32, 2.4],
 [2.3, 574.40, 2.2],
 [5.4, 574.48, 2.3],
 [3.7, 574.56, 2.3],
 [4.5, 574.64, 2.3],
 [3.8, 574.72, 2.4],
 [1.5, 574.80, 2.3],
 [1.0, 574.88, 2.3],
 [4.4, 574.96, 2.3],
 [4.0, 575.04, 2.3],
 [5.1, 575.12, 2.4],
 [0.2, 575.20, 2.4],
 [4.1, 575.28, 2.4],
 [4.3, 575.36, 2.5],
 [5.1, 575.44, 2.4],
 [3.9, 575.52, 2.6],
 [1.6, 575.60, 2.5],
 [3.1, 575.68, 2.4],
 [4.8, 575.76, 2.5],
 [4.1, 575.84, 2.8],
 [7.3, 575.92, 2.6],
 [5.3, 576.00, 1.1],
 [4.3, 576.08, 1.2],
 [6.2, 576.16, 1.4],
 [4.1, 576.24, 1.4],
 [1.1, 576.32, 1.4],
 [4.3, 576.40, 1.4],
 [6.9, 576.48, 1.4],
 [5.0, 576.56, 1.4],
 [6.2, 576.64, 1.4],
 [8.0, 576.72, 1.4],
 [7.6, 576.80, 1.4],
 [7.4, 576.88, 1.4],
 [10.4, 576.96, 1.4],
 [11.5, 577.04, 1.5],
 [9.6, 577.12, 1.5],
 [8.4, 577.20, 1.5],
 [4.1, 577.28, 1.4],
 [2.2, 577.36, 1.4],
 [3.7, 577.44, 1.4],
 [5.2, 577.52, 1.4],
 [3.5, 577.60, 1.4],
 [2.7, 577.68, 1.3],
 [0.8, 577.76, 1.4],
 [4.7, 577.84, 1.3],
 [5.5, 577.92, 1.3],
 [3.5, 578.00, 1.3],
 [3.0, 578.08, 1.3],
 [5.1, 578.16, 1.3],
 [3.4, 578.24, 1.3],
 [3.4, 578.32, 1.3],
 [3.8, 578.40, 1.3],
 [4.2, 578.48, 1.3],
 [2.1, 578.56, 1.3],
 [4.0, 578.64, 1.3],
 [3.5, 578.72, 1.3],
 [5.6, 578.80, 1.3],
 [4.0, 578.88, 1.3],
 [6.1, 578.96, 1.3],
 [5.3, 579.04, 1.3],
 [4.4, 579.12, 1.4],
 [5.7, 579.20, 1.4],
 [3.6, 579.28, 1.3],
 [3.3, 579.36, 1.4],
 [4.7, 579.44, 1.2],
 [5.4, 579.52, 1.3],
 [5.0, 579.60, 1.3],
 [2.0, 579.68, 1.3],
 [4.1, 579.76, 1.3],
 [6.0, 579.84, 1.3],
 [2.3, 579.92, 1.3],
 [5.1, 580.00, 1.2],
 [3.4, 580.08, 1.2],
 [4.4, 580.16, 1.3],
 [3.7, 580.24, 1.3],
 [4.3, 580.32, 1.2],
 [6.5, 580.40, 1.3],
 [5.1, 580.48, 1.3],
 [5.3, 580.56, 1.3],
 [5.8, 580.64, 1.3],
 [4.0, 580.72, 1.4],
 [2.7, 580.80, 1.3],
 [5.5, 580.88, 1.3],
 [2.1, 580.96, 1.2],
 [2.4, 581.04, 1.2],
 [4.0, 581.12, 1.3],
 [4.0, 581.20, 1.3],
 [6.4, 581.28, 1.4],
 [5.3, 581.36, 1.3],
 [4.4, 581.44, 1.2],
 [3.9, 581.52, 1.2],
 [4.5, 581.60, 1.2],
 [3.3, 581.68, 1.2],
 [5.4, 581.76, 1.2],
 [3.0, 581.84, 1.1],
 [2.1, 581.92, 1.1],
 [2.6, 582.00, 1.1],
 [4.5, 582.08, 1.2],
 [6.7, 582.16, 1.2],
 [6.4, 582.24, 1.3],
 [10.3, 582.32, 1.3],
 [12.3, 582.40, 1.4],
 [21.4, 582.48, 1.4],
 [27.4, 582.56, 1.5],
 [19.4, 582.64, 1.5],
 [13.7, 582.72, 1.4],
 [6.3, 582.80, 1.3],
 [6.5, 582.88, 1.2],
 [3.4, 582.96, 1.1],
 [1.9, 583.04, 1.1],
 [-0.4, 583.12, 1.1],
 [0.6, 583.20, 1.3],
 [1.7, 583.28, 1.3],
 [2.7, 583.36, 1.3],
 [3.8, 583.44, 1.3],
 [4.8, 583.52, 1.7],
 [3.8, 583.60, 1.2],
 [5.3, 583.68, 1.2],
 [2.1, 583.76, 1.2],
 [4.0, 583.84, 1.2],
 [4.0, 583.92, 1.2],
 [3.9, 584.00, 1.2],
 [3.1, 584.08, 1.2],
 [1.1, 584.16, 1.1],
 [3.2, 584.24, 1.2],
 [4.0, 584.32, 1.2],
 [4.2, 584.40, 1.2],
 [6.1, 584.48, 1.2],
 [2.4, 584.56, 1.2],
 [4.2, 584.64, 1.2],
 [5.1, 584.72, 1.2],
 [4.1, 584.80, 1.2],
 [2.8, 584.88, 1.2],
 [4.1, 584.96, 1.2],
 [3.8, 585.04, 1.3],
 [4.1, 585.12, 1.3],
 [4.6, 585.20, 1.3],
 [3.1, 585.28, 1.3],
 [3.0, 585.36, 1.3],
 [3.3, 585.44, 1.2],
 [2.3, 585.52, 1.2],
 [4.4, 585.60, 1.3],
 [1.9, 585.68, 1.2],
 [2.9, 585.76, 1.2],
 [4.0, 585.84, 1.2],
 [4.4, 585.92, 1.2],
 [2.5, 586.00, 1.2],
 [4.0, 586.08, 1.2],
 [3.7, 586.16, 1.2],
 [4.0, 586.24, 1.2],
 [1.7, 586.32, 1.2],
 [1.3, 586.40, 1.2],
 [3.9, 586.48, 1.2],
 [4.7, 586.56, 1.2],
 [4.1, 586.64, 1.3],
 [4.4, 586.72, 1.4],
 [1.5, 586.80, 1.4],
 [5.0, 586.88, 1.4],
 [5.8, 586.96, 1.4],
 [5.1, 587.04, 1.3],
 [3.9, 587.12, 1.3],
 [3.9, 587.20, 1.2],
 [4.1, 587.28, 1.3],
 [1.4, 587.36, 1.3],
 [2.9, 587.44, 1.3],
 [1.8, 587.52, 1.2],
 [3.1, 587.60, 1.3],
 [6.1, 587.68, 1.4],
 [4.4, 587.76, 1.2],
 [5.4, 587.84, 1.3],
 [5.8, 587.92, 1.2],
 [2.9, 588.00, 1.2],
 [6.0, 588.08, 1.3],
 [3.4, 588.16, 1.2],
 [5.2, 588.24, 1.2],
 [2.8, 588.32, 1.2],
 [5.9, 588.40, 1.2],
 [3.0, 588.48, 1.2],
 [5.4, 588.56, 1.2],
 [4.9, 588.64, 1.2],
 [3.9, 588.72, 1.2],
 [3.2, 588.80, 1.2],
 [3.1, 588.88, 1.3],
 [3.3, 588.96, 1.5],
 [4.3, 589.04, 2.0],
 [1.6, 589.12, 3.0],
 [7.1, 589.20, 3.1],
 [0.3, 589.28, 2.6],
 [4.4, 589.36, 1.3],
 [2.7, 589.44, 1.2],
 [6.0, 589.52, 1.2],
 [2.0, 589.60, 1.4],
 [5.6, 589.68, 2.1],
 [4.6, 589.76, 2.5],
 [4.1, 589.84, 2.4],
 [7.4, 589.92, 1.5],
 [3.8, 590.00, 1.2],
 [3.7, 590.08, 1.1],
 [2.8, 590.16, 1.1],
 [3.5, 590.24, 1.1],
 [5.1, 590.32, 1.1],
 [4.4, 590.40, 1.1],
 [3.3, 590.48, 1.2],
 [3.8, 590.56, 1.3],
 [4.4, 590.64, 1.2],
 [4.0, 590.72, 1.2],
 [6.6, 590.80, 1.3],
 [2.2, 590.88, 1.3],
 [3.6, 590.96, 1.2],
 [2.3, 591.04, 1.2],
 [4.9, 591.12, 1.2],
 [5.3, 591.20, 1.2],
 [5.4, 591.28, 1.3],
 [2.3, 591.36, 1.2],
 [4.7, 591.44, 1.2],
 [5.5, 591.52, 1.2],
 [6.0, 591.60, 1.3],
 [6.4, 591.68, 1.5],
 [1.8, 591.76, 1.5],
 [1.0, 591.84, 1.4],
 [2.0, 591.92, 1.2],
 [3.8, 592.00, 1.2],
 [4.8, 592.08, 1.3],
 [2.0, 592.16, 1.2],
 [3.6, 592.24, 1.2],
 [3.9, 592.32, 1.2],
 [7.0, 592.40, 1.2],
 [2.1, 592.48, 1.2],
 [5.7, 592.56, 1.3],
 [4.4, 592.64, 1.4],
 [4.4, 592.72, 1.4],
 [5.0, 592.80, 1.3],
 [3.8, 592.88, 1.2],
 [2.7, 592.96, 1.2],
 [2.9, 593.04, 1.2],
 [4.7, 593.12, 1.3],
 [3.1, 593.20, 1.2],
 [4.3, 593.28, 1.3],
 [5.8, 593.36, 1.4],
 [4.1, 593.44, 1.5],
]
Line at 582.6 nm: [O III] 5007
